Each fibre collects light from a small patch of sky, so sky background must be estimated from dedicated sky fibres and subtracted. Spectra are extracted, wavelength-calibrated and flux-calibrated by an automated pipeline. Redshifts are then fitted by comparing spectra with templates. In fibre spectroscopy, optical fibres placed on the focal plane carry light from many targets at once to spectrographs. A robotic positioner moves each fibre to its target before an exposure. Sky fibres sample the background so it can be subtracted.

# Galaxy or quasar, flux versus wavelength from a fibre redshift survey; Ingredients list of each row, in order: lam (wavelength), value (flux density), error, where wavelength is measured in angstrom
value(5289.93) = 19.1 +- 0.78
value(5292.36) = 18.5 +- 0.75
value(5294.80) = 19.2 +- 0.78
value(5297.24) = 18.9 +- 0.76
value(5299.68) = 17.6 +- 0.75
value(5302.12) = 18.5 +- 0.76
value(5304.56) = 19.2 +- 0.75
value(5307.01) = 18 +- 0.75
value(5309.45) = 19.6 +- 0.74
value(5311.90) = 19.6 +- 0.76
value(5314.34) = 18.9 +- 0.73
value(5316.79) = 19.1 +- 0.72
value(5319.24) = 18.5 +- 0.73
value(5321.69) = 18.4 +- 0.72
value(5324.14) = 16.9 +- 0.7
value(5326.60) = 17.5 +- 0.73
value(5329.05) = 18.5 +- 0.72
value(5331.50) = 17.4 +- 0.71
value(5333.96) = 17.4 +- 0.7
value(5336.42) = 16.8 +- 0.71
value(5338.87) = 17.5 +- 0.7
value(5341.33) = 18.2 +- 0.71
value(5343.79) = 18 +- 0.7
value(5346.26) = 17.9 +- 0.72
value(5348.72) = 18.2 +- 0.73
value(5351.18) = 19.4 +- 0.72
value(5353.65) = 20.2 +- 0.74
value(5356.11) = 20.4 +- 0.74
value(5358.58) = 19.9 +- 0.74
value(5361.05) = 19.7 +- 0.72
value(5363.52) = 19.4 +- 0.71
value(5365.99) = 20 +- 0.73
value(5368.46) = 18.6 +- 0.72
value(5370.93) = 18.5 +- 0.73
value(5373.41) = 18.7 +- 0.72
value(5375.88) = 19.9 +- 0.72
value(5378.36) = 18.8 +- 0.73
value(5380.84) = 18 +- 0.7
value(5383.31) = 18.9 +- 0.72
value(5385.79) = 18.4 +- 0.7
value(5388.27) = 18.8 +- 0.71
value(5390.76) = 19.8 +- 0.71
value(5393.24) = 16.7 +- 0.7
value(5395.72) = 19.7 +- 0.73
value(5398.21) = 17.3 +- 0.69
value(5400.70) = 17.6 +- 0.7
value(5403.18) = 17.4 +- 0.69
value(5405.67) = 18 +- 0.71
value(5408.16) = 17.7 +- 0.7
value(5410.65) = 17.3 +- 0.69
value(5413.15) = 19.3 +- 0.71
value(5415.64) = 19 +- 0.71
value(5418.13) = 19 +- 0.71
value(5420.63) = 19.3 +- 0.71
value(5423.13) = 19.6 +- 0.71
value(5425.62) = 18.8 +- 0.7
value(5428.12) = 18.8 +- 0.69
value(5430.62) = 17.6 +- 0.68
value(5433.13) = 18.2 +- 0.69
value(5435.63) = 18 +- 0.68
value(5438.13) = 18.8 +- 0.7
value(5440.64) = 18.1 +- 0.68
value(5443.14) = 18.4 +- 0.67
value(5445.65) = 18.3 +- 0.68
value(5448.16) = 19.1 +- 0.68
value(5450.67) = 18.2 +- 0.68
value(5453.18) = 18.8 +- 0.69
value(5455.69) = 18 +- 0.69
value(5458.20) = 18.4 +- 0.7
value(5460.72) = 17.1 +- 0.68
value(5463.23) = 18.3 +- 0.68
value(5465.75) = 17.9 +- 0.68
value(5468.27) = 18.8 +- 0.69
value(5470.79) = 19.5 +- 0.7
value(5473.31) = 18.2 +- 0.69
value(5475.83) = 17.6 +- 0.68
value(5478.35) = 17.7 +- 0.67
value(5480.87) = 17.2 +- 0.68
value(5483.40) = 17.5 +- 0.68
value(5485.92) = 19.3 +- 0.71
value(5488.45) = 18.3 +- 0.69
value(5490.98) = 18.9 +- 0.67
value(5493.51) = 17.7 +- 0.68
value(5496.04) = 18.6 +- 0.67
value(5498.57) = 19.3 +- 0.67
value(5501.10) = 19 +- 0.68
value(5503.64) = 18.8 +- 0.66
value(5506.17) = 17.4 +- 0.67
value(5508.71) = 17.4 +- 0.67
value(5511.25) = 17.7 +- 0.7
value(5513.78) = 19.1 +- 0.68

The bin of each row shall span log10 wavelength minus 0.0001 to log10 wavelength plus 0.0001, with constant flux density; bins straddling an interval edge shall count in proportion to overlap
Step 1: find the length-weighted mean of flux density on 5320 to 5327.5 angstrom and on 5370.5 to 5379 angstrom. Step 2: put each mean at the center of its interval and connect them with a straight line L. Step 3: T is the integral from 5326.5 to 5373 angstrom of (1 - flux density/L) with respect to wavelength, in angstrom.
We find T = -0.71 angstrom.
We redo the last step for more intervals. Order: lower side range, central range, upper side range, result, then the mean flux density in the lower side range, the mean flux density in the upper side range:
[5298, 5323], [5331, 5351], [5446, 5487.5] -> 0.92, 18.7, 18.2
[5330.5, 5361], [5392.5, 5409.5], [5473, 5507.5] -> 0.56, 18.5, 18.3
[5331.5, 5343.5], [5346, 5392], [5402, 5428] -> -3.15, 17.5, 18.6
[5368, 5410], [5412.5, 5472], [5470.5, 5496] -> -0.94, 18.4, 18.2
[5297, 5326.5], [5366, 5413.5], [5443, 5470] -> 0.02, 18.5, 18.3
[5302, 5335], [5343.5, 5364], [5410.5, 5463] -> -0.96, 18.4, 18.5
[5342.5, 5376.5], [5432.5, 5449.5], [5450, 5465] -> -0.11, 19.2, 18.1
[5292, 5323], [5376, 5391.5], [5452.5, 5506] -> -0.22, 18.8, 18.3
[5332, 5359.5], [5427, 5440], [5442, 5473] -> 0.10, 18.5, 18.4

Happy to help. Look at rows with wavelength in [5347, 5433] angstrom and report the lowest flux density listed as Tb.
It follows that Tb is 16.7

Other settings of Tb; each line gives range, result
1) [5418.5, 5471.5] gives 17.1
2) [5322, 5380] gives 16.8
